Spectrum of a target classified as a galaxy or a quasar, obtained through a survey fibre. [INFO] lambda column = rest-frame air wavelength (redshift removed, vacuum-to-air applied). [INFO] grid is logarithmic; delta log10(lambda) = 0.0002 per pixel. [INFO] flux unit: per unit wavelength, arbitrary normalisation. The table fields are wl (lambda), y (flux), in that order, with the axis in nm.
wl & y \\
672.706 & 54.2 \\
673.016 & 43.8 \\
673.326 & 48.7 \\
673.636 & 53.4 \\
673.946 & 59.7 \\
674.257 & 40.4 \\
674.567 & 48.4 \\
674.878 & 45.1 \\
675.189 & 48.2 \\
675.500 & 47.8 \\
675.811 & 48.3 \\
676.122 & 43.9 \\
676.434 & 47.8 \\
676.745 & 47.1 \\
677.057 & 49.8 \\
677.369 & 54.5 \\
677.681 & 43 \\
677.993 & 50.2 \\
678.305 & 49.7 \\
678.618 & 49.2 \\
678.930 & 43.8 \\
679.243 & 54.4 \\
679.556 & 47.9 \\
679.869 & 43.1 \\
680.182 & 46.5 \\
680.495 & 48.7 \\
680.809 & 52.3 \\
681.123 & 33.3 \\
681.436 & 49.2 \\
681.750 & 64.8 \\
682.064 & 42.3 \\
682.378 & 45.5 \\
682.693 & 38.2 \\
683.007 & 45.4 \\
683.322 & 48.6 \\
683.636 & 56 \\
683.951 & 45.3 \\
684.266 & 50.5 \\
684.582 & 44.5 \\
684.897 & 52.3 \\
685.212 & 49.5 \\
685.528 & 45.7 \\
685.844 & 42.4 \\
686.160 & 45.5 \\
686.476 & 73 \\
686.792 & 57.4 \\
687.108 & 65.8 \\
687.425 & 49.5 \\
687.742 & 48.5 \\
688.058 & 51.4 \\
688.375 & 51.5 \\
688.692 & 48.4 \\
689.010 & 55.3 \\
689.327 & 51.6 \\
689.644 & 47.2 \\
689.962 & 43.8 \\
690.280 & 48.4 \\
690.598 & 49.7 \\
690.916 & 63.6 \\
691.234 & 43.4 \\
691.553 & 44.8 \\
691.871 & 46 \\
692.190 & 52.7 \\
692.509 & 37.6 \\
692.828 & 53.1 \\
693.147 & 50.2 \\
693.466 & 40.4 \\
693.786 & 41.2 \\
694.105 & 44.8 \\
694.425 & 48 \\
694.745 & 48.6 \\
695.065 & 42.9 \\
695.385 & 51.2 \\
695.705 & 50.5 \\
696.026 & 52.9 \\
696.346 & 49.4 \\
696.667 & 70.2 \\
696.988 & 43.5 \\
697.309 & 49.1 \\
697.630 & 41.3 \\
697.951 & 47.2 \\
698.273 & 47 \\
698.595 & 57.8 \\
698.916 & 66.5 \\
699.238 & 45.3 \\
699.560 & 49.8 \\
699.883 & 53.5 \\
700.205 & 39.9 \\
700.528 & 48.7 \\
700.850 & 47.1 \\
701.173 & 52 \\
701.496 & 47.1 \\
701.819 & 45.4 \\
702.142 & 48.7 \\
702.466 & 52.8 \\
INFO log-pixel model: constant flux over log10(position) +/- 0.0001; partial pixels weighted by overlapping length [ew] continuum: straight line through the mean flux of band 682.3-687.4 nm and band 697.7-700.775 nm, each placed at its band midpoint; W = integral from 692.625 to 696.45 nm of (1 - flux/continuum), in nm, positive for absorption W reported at 0.20 nm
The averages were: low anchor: 50.4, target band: 47.6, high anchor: 50.3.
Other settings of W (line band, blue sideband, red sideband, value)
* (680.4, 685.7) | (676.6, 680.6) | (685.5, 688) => 0.37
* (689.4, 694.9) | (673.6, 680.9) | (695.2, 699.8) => 0.36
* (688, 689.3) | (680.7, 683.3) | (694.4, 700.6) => -0.10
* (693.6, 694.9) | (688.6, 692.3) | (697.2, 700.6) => 0.11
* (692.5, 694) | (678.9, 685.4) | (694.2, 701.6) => 0.13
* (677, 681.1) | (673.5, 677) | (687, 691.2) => 0.08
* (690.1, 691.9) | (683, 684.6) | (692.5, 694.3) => -0.13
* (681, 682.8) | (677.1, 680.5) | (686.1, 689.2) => 0.16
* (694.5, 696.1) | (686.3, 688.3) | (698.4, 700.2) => 0.16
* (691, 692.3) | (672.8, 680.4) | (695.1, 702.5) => 0.05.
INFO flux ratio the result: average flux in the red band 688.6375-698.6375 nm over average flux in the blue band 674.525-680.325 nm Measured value 1.0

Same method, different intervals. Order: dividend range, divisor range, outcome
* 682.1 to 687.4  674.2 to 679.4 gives 1.05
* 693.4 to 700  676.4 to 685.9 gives 1.04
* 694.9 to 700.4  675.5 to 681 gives 1.05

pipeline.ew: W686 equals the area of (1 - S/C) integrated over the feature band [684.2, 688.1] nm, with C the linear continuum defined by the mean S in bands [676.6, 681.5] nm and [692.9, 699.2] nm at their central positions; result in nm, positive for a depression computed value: -0.29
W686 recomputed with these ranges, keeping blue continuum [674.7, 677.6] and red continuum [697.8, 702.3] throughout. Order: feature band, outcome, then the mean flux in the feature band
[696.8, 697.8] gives 0.08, 45.4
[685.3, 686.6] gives -0.06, 51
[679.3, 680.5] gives 0.03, 46.9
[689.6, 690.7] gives 0.04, 47.1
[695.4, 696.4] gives -0.04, 51.2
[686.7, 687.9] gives -0.16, 55.2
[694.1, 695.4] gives 0.06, 46.9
